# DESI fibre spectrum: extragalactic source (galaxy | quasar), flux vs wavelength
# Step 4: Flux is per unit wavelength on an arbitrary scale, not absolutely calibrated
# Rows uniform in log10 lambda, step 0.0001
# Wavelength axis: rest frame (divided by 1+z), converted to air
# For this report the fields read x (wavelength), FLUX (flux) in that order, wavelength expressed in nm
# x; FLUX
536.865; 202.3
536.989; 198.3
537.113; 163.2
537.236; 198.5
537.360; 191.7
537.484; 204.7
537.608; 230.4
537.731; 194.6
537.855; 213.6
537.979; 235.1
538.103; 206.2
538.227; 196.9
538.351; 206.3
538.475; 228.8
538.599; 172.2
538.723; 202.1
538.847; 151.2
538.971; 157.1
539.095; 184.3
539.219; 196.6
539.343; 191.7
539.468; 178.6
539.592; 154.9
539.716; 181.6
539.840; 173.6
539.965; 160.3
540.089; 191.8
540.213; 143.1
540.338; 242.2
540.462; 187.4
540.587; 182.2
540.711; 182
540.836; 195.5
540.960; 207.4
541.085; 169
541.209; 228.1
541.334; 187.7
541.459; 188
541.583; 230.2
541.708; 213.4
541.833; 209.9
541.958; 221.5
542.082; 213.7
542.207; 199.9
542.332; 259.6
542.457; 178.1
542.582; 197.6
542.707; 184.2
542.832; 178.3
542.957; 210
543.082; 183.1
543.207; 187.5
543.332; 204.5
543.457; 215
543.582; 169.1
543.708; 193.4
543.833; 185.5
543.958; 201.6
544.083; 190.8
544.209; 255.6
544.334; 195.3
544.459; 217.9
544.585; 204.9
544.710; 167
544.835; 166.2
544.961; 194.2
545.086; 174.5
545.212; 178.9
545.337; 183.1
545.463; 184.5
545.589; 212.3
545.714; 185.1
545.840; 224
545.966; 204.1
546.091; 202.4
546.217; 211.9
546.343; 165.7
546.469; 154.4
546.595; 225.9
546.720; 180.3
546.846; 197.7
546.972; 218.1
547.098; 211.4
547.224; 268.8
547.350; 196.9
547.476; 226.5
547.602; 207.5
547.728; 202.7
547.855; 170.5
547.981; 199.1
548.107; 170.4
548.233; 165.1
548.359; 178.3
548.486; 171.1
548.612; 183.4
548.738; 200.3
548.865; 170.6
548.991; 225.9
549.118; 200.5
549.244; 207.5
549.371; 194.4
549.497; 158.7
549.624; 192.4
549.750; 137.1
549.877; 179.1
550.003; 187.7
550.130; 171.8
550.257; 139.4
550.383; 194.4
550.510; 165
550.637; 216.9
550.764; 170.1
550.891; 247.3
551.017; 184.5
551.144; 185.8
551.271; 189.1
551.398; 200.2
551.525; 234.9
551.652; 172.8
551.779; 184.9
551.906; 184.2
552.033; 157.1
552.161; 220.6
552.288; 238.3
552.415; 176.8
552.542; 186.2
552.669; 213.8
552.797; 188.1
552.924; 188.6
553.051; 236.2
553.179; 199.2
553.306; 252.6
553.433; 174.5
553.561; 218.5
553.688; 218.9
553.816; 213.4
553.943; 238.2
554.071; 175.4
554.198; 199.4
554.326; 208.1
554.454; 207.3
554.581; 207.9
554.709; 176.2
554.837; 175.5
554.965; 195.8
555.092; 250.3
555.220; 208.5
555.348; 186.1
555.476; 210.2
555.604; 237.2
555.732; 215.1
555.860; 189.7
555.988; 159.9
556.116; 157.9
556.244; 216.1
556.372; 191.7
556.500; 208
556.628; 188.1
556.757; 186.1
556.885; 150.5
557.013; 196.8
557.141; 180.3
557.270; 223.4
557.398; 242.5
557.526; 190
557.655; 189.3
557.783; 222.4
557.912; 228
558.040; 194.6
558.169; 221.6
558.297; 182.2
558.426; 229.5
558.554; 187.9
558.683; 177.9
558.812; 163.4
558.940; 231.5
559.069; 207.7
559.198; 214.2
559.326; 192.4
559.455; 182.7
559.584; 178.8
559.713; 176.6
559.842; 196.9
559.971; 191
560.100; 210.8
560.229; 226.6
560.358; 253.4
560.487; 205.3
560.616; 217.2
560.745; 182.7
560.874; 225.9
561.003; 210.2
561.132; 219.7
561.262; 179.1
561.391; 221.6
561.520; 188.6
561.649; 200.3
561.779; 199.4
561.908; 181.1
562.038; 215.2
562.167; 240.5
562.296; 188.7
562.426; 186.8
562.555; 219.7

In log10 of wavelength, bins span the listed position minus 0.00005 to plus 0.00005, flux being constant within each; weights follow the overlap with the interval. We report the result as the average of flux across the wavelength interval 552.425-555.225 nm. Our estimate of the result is 205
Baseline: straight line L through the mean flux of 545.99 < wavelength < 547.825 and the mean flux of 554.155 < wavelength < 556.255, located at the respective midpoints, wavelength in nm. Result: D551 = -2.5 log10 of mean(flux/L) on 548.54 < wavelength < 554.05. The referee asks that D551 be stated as 0.04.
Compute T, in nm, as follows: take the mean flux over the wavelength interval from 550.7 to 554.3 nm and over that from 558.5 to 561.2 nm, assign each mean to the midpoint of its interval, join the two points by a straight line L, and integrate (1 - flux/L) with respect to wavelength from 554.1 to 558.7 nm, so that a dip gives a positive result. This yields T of 0.05 nm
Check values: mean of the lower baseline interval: 202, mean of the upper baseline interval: 203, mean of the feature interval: 200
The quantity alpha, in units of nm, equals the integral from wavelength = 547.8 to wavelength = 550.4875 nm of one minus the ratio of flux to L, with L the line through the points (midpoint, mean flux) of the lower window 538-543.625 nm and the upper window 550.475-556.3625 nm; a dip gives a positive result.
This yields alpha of 0.24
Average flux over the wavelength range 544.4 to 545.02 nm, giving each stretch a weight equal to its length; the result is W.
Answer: 190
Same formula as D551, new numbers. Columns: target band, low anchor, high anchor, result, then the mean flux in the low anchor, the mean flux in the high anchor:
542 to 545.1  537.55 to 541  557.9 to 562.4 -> -0.024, 191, 203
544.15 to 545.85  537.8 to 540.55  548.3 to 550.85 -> -0.055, 189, 183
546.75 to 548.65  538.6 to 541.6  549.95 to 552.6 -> -0.048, 185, 191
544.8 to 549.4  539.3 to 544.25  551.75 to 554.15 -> 0.023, 195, 204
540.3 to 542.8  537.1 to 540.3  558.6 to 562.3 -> -0.065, 190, 203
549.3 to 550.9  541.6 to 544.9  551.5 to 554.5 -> 0.134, 201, 203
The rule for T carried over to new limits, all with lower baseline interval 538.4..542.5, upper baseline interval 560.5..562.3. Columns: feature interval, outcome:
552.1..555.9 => -0.11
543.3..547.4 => -0.05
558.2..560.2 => 0.08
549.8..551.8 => 0.11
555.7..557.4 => 0.10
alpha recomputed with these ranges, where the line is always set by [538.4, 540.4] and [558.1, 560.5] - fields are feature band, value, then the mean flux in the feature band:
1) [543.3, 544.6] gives -0.11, 203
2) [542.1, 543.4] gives -0.10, 199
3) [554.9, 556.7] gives -0.03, 201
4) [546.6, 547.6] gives -0.13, 215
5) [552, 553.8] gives -0.10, 206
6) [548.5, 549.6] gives 0.00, 192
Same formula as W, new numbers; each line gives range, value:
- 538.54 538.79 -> 187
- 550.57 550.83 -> 193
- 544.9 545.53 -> 183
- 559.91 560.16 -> 201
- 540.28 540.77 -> 198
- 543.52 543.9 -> 183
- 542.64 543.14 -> 189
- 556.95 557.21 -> 189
